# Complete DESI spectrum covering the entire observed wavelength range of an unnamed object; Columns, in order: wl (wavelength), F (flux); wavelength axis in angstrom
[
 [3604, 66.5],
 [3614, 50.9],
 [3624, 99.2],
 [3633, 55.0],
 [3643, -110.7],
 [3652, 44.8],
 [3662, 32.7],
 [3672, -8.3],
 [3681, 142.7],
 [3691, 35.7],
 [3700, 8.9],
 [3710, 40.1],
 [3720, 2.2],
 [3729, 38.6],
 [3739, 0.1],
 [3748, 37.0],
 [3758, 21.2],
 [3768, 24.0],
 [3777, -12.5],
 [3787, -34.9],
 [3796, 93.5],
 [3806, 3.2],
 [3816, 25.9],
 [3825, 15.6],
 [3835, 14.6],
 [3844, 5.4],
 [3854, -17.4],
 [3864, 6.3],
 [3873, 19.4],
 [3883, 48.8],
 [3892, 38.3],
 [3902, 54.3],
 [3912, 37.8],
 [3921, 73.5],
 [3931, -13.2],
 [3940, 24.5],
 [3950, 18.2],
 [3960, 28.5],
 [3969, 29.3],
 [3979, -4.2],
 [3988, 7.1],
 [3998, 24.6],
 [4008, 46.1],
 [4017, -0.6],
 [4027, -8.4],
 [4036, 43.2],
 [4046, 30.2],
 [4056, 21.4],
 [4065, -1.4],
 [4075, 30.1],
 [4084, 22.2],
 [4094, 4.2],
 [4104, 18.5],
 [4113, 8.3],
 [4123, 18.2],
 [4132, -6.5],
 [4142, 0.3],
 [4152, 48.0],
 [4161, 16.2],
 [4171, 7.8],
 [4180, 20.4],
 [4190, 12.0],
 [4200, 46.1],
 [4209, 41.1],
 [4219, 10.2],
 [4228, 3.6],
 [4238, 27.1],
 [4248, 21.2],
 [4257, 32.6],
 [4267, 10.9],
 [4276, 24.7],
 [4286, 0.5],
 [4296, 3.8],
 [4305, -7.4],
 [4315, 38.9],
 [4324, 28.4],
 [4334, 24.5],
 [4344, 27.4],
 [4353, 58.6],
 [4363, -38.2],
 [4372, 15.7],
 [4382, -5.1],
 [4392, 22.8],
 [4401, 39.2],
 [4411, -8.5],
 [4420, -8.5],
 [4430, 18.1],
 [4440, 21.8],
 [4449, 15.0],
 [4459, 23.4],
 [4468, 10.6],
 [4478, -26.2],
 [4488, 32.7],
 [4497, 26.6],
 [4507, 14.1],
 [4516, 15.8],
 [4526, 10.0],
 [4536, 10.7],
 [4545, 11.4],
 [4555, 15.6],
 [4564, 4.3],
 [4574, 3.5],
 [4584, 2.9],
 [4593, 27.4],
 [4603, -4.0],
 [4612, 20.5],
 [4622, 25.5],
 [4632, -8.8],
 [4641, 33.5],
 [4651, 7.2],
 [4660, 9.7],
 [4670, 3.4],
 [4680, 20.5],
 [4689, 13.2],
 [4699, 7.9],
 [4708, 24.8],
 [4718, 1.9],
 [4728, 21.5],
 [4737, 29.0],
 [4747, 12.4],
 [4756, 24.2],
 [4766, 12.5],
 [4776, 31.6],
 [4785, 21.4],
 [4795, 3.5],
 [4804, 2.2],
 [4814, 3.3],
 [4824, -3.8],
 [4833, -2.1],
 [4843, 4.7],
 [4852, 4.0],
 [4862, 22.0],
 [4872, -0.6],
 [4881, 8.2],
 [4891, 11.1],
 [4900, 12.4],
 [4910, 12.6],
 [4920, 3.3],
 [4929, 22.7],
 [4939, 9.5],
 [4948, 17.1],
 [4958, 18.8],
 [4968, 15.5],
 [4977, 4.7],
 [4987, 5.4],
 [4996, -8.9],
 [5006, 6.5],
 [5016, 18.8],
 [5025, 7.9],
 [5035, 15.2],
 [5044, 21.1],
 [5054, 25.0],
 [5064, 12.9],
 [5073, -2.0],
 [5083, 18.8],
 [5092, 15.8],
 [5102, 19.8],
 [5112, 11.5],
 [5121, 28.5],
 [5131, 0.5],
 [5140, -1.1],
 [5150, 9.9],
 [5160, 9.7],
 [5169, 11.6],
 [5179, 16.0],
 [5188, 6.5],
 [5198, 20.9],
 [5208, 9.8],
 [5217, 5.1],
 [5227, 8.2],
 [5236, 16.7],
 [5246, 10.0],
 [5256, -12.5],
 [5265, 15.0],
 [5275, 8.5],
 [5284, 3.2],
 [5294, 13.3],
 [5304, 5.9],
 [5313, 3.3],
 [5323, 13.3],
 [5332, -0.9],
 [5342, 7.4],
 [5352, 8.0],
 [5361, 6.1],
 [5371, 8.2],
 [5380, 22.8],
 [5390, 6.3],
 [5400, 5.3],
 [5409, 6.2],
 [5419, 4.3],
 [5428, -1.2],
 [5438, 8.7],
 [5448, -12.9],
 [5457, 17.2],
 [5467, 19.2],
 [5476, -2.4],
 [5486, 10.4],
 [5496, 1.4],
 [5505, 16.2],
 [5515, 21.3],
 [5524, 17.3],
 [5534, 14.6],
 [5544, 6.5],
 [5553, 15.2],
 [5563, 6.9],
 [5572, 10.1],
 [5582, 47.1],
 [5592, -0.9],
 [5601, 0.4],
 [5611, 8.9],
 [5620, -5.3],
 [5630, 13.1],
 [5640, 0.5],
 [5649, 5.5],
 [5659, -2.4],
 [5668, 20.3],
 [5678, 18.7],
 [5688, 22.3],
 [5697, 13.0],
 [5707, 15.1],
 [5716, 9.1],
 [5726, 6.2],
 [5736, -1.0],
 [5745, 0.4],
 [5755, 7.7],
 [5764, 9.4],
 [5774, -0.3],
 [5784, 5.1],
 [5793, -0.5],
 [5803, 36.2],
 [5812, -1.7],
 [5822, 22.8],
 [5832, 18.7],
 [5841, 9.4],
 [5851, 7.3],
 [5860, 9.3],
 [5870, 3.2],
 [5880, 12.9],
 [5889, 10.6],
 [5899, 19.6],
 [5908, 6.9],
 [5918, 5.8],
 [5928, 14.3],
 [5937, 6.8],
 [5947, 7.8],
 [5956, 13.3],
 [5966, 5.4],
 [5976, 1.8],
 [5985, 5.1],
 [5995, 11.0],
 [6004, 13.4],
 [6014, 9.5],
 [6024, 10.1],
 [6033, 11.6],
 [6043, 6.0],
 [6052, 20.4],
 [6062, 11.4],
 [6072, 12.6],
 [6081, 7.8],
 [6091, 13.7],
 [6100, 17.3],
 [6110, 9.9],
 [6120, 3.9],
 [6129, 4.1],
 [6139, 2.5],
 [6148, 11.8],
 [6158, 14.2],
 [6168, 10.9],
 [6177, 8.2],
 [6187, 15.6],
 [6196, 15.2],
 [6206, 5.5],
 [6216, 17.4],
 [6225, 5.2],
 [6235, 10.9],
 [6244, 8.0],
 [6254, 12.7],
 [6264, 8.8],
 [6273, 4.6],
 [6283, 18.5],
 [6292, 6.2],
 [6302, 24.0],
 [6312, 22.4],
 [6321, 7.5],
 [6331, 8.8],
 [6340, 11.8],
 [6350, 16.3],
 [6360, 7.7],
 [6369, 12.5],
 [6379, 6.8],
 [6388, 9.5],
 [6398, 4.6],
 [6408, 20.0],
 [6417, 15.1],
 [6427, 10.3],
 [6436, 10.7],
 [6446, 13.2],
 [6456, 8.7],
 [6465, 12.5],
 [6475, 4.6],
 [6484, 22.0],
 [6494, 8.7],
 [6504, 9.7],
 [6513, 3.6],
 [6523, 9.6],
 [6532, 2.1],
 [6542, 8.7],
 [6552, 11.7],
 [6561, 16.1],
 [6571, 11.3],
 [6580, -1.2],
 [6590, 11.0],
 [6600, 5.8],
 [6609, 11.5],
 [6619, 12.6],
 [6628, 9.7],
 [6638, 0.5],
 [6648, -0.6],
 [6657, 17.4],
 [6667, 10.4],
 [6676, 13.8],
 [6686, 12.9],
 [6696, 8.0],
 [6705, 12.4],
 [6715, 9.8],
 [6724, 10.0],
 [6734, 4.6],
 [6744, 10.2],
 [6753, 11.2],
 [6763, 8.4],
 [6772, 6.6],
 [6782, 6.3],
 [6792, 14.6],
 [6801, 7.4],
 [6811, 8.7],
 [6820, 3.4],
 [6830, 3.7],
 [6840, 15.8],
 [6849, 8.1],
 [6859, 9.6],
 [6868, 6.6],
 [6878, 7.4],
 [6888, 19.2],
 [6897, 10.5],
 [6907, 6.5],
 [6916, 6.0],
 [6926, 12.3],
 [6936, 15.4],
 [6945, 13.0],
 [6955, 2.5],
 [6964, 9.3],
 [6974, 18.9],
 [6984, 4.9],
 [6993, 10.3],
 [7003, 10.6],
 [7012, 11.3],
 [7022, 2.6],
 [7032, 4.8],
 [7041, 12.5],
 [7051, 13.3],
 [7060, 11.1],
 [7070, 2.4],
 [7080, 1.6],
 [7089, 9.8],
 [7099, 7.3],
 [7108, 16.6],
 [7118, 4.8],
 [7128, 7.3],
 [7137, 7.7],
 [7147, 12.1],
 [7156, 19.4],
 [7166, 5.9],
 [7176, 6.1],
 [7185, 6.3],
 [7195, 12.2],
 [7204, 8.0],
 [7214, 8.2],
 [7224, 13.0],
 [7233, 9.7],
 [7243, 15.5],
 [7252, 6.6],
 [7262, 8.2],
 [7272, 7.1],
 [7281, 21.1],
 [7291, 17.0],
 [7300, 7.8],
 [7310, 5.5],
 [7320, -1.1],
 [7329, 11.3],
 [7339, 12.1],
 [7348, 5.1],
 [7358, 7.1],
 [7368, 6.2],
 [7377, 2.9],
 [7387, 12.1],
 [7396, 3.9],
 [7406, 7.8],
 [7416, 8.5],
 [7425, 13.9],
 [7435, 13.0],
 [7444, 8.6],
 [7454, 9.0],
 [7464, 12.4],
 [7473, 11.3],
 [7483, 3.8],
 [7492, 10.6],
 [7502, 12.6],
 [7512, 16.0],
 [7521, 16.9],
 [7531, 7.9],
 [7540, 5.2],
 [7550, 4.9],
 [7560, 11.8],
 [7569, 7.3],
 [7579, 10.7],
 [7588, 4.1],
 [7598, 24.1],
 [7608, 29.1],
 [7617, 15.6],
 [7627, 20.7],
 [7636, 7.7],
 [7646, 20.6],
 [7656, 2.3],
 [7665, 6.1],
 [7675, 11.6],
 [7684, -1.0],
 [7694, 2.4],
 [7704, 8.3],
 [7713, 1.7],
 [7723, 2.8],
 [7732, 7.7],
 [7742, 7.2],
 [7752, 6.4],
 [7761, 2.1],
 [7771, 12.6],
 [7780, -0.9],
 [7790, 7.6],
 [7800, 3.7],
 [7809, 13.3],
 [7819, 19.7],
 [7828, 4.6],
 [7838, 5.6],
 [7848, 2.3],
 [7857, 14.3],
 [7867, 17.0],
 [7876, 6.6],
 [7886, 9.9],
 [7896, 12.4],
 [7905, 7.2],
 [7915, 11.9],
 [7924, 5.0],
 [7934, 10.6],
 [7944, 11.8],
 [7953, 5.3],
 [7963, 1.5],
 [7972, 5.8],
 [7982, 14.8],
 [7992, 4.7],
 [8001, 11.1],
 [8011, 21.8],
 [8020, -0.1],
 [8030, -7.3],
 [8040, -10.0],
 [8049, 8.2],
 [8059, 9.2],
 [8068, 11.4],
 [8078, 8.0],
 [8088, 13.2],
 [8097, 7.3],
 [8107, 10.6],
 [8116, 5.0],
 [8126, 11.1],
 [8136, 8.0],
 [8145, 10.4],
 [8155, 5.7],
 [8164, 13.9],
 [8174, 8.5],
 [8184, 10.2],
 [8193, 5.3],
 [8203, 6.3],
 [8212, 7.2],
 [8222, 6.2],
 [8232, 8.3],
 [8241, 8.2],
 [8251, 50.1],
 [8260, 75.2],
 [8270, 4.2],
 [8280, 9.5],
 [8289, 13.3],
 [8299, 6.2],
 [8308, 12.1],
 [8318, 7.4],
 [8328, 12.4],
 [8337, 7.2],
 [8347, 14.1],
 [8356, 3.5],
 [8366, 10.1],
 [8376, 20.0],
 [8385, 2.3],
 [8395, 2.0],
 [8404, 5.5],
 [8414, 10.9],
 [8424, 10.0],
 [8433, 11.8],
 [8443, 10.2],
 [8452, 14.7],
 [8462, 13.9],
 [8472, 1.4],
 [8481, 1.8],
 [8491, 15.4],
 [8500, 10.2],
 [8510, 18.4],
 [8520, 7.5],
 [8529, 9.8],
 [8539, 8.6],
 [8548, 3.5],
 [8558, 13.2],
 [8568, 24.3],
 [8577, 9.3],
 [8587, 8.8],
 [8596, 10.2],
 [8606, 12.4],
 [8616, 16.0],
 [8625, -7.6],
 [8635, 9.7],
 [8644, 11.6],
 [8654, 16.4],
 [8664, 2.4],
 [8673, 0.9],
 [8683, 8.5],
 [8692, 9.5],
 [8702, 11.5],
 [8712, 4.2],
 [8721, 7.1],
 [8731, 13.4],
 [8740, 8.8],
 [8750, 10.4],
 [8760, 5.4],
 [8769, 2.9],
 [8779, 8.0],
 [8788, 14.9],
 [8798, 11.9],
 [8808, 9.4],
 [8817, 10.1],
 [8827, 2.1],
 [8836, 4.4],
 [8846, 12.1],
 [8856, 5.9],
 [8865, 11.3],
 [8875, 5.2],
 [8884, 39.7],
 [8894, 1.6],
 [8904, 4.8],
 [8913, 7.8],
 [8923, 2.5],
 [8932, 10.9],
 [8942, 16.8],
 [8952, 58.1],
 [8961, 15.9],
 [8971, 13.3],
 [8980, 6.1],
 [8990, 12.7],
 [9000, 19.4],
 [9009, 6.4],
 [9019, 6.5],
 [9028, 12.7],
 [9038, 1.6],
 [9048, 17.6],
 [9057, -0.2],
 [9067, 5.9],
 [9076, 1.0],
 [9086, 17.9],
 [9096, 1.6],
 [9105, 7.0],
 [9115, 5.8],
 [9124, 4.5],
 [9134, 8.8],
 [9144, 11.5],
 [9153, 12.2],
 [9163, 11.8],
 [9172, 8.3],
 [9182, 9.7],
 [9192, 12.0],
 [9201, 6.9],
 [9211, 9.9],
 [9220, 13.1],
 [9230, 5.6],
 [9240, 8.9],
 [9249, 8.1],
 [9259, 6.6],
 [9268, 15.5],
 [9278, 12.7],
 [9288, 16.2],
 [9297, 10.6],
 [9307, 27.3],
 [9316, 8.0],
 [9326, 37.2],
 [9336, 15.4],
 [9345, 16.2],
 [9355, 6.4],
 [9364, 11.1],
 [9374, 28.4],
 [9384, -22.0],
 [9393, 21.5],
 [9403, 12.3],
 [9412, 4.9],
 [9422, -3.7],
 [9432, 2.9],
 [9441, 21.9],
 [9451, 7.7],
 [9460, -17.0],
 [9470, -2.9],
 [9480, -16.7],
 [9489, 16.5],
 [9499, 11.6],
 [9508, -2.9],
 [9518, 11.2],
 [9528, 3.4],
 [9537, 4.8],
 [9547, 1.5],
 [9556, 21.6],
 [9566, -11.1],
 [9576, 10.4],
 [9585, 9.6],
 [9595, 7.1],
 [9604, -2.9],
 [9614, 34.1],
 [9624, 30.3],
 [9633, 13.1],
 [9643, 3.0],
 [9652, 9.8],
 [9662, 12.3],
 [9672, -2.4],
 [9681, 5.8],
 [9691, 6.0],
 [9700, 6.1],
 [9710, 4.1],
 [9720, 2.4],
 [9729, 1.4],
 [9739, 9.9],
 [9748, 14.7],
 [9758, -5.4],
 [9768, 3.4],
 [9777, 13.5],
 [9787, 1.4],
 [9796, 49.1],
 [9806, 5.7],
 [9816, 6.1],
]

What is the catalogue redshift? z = 1.21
